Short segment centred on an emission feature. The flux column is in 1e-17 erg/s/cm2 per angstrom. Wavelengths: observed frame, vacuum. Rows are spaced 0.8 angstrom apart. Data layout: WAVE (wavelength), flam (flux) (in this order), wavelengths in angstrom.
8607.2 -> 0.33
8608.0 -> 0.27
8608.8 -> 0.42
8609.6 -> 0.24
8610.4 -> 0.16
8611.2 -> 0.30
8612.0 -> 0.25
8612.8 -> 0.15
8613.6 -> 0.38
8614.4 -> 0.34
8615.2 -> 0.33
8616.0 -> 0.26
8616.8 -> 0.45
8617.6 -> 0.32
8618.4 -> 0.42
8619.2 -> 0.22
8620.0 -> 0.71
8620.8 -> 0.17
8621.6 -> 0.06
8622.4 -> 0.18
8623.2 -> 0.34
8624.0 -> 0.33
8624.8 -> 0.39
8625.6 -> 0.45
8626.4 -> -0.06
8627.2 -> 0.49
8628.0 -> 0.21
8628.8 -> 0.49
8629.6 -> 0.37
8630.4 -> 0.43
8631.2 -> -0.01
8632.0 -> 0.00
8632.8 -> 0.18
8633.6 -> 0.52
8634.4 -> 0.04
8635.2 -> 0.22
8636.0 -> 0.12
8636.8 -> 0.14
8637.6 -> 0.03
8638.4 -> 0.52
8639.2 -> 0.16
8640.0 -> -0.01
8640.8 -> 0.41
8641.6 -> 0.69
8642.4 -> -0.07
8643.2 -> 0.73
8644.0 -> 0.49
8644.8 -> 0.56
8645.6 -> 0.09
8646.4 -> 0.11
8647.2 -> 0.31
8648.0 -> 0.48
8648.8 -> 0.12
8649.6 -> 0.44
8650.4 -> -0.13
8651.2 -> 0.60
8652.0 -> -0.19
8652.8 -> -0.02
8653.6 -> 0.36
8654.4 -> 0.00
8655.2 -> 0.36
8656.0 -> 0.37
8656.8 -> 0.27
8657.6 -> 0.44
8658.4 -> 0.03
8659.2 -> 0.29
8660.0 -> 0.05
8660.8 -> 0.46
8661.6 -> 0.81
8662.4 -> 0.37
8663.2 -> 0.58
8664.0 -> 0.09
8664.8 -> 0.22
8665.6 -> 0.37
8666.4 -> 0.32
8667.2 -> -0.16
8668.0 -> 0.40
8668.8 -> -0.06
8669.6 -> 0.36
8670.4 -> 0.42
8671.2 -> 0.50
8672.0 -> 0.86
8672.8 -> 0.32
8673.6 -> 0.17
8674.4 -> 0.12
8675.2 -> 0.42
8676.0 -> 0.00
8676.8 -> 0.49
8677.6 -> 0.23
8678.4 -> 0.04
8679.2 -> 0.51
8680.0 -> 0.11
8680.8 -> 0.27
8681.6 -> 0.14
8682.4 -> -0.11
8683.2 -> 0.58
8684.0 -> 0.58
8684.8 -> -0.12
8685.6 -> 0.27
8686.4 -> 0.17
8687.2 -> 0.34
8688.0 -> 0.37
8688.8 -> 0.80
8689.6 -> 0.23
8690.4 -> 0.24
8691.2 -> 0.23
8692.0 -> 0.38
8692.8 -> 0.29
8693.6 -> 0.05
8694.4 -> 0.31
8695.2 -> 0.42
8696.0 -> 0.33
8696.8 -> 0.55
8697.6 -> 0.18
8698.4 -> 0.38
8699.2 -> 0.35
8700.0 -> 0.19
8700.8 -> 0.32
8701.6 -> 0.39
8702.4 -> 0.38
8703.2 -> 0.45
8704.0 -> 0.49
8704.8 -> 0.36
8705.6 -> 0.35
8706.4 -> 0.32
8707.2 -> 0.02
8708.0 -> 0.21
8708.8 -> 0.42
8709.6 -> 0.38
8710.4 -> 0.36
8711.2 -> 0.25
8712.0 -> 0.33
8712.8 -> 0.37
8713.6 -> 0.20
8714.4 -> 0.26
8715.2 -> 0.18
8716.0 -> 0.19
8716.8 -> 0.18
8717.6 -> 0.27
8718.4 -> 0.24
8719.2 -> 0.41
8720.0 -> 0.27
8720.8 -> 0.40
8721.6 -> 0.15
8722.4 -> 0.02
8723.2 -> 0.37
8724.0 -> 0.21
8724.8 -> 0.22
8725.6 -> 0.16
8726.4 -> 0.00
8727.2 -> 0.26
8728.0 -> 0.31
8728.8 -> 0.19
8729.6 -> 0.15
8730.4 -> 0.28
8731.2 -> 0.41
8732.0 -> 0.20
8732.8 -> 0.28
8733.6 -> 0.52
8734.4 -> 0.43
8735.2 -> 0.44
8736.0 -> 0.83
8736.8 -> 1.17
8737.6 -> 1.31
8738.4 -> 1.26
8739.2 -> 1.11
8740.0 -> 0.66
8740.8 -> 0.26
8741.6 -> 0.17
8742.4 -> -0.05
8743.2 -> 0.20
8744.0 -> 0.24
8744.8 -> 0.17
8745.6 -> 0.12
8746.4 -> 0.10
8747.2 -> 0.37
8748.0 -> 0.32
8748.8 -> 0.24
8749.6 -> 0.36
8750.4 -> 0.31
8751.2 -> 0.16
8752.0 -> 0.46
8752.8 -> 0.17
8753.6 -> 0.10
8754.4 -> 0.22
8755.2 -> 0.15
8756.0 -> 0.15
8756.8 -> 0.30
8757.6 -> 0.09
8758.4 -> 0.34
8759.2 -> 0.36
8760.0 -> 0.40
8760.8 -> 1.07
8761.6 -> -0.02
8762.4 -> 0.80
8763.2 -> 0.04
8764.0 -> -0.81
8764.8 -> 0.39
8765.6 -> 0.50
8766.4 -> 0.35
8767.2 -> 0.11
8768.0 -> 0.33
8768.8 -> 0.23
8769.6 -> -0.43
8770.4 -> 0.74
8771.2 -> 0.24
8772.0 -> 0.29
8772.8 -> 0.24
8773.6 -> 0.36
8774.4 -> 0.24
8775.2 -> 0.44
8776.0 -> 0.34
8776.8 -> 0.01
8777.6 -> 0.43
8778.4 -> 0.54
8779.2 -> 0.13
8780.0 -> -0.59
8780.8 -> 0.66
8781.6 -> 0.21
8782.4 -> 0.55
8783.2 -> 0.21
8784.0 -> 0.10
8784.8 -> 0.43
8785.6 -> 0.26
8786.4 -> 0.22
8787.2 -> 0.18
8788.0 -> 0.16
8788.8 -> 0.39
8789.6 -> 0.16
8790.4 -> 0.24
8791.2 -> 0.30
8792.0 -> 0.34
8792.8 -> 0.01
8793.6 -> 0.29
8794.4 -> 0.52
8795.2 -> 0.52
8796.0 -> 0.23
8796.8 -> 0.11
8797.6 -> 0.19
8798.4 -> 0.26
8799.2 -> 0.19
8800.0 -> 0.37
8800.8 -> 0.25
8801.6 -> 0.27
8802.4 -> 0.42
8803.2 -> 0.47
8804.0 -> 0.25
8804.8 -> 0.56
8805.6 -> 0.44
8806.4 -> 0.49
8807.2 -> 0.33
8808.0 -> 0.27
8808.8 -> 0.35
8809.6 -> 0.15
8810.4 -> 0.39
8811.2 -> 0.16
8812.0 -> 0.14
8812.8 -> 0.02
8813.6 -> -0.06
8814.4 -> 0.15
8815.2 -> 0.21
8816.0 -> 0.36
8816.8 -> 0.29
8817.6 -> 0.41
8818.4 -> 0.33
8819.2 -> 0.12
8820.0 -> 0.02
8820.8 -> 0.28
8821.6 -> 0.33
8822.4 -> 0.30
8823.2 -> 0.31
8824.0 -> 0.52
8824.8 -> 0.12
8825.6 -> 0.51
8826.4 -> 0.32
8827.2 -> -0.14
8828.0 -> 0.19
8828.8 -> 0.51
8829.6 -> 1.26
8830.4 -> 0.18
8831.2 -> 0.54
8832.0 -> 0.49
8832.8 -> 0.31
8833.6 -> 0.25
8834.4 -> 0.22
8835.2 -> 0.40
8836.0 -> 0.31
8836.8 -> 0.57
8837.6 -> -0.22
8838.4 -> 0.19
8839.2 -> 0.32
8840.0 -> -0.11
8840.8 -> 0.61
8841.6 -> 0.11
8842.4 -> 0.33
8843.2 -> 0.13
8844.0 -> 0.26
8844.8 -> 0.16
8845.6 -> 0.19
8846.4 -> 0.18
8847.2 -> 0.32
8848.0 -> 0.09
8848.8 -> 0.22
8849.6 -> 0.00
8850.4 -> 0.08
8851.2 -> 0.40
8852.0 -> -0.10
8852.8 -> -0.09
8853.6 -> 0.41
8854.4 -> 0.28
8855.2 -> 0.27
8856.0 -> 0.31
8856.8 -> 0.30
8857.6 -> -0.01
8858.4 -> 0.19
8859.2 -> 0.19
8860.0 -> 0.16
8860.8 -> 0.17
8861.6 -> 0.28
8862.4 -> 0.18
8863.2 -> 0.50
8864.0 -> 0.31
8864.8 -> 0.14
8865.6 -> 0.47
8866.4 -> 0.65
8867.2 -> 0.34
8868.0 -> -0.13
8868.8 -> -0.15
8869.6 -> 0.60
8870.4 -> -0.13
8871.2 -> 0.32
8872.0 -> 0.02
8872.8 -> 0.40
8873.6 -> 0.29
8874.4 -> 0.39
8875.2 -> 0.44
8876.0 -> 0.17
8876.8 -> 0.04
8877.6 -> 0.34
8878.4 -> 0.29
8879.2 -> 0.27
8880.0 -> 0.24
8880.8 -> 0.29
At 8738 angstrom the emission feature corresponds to H-beta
